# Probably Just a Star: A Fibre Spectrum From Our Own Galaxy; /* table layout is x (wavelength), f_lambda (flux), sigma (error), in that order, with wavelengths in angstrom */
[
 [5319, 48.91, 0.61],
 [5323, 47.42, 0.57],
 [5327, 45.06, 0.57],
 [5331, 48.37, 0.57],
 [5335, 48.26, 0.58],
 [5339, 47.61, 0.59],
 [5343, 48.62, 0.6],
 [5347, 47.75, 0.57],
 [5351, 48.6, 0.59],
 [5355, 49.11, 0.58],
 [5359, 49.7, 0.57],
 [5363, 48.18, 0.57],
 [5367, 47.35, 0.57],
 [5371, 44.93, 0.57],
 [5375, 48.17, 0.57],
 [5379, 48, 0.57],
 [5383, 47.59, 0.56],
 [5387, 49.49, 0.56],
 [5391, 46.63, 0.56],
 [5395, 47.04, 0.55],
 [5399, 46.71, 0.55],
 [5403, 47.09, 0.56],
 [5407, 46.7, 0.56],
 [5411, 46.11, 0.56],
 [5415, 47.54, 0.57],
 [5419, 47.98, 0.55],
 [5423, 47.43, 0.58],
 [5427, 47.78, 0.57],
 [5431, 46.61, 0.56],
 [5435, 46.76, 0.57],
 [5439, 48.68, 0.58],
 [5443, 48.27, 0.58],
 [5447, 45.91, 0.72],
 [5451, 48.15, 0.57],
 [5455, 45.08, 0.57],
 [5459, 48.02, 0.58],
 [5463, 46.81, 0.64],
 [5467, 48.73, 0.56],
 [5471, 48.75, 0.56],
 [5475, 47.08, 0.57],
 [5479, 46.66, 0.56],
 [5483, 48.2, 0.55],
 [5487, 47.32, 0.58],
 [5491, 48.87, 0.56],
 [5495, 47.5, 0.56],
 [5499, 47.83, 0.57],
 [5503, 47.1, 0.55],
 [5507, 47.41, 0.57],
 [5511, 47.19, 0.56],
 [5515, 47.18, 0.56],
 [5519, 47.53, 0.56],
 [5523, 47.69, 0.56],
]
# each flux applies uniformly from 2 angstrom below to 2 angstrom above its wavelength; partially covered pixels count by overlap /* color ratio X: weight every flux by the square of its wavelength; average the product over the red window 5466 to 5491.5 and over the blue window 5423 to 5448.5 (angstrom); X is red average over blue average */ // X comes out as 1.0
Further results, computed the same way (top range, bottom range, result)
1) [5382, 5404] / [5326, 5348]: 1.01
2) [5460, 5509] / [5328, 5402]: 1.04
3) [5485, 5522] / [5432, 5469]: 1.02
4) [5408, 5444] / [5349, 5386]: 1.01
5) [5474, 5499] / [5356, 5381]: 1.04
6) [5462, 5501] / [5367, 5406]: 1.05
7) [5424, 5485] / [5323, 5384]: 1.03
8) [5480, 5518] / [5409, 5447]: 1.03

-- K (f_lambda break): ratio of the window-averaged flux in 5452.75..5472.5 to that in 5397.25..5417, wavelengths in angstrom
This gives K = 1.01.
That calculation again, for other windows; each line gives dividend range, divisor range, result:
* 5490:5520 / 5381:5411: 1.01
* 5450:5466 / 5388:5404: 1.00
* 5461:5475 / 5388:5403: 1.02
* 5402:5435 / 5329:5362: 0.97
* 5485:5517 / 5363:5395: 1.00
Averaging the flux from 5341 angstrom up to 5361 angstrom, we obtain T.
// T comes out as 48.8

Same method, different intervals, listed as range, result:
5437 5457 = 47.2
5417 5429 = 47.7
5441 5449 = 47.1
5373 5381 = 48.1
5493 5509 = 47.5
